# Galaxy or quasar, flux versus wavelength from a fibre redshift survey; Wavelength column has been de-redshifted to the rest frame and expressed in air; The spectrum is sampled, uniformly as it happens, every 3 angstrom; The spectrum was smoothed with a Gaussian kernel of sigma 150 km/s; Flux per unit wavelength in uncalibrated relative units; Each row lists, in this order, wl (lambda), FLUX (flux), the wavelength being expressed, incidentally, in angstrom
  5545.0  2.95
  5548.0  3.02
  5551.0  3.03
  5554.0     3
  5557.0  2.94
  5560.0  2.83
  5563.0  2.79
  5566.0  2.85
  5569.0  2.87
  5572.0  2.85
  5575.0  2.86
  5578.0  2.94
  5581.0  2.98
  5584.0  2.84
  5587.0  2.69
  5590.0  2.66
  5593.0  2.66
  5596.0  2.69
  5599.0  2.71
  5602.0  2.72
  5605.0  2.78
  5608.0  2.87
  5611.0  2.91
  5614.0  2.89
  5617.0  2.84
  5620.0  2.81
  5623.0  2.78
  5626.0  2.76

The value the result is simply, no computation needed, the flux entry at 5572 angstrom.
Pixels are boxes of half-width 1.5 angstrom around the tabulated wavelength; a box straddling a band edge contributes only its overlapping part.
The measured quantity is 2.85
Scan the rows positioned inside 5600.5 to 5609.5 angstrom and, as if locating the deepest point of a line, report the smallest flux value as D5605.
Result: 2.72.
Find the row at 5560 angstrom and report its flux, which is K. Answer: 2.83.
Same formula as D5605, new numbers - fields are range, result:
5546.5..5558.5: 2.94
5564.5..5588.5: 2.69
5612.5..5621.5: 2.81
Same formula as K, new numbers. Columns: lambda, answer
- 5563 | 2.79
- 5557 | 2.94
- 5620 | 2.81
